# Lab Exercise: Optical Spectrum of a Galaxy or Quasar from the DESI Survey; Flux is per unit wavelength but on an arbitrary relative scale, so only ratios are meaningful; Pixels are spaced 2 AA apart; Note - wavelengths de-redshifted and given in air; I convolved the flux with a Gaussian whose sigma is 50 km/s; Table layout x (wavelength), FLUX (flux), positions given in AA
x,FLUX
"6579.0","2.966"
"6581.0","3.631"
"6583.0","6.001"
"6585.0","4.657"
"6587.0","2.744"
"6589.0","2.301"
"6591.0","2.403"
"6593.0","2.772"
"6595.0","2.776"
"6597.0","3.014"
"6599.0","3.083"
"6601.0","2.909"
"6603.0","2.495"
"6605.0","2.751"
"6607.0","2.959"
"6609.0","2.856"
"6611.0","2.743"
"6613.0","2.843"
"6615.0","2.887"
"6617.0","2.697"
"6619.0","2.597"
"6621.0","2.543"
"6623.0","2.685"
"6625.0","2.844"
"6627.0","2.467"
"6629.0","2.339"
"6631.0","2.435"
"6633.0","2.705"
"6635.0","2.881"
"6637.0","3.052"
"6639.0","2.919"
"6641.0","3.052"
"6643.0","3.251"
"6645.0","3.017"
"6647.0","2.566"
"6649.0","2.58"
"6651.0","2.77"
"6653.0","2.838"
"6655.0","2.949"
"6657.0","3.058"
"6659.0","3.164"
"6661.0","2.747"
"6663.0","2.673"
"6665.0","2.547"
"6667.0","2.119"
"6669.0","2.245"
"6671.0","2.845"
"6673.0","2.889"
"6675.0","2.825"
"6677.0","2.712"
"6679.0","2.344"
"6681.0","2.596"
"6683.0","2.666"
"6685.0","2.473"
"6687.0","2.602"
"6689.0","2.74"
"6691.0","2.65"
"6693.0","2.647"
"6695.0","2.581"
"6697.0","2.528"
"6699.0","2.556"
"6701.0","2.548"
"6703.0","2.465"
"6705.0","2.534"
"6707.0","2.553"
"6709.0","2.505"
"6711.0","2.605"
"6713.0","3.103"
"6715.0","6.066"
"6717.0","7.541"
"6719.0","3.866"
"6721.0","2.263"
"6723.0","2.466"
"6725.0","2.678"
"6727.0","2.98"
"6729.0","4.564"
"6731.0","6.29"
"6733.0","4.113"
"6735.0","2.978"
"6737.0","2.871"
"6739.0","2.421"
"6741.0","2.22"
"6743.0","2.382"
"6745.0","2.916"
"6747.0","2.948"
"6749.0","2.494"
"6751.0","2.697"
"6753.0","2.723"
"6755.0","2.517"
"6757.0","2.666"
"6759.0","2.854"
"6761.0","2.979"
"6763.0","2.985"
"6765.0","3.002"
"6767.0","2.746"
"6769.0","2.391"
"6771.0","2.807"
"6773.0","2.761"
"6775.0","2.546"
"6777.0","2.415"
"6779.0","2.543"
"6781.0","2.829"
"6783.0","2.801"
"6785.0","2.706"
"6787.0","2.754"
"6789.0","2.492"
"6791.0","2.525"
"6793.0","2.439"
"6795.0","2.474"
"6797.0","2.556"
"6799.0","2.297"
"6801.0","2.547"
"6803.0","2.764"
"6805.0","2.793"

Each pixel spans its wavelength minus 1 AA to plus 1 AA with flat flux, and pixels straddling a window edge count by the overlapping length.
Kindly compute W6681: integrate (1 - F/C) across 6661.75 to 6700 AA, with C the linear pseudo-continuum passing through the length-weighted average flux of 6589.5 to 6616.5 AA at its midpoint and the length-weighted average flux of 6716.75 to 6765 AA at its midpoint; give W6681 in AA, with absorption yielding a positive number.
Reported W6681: 5.2 AA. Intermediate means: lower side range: 2.8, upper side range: 3.15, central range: 2.59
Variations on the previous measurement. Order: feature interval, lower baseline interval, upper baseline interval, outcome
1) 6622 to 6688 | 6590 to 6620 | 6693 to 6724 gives 5.7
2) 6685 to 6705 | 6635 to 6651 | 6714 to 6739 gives 5.6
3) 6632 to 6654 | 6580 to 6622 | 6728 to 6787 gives 1.0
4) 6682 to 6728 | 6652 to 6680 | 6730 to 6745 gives 0.2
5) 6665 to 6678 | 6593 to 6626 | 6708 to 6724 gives 3.0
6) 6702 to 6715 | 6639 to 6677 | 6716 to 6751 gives 1.2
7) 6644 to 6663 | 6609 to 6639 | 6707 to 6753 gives 0.3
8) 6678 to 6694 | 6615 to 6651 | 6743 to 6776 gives 0.9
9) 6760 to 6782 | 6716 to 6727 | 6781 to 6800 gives 1.2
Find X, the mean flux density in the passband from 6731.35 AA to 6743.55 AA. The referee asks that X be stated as 3.03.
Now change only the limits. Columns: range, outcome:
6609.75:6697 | 2.71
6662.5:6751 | 2.99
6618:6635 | 2.59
